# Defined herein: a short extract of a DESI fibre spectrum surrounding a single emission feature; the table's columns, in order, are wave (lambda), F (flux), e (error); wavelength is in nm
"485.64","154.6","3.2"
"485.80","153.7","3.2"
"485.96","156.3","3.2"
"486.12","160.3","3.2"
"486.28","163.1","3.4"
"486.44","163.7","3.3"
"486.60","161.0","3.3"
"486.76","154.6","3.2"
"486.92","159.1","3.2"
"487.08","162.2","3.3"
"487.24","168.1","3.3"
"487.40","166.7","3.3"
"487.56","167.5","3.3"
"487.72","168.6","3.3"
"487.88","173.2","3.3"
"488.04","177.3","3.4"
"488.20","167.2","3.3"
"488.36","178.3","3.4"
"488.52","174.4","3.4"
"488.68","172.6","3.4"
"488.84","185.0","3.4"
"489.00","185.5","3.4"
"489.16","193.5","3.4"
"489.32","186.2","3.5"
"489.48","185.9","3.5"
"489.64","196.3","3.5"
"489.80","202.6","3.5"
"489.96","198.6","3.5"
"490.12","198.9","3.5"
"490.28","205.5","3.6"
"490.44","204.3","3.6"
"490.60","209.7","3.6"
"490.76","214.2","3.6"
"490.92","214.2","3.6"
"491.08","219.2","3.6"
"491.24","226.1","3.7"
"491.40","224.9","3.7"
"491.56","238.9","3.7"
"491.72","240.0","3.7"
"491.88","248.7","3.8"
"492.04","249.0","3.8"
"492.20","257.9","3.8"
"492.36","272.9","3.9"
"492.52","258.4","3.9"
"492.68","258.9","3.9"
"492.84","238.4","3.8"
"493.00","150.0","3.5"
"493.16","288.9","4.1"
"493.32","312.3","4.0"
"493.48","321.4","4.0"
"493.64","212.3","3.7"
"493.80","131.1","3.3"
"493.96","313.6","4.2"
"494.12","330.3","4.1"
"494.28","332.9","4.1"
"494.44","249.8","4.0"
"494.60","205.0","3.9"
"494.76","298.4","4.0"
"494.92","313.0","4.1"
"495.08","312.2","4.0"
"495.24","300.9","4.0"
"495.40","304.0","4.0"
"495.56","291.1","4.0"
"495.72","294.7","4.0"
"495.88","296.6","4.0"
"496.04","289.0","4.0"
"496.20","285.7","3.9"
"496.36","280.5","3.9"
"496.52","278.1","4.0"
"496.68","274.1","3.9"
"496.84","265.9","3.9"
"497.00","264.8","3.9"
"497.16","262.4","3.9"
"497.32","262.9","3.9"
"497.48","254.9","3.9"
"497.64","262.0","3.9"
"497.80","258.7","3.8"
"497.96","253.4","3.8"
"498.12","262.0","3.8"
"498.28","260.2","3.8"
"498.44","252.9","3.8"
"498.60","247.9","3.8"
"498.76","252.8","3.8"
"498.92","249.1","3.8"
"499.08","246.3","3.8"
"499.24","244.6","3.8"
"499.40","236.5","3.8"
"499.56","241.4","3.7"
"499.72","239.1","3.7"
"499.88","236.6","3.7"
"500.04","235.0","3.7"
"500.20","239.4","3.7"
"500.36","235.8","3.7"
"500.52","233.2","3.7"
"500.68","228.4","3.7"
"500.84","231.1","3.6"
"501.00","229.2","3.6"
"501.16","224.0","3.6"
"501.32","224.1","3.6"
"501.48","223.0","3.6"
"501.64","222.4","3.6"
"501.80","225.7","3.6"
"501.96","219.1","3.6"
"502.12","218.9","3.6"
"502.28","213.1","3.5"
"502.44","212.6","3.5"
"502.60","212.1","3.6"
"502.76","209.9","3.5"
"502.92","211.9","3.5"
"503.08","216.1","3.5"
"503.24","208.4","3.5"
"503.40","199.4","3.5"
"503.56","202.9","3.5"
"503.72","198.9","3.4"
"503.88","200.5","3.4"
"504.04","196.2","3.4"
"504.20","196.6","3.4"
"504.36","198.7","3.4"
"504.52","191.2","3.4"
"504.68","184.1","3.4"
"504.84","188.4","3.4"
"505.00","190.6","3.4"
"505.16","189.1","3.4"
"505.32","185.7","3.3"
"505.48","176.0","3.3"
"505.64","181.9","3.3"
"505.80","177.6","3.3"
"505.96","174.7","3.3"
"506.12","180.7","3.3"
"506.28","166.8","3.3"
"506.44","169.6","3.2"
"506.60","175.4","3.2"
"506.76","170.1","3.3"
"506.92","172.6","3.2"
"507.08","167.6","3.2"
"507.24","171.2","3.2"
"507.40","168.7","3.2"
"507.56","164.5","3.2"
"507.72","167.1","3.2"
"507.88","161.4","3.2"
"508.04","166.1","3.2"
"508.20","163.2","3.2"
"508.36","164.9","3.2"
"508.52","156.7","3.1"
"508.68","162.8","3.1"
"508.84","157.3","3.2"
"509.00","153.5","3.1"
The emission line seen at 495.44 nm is C IV 1549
